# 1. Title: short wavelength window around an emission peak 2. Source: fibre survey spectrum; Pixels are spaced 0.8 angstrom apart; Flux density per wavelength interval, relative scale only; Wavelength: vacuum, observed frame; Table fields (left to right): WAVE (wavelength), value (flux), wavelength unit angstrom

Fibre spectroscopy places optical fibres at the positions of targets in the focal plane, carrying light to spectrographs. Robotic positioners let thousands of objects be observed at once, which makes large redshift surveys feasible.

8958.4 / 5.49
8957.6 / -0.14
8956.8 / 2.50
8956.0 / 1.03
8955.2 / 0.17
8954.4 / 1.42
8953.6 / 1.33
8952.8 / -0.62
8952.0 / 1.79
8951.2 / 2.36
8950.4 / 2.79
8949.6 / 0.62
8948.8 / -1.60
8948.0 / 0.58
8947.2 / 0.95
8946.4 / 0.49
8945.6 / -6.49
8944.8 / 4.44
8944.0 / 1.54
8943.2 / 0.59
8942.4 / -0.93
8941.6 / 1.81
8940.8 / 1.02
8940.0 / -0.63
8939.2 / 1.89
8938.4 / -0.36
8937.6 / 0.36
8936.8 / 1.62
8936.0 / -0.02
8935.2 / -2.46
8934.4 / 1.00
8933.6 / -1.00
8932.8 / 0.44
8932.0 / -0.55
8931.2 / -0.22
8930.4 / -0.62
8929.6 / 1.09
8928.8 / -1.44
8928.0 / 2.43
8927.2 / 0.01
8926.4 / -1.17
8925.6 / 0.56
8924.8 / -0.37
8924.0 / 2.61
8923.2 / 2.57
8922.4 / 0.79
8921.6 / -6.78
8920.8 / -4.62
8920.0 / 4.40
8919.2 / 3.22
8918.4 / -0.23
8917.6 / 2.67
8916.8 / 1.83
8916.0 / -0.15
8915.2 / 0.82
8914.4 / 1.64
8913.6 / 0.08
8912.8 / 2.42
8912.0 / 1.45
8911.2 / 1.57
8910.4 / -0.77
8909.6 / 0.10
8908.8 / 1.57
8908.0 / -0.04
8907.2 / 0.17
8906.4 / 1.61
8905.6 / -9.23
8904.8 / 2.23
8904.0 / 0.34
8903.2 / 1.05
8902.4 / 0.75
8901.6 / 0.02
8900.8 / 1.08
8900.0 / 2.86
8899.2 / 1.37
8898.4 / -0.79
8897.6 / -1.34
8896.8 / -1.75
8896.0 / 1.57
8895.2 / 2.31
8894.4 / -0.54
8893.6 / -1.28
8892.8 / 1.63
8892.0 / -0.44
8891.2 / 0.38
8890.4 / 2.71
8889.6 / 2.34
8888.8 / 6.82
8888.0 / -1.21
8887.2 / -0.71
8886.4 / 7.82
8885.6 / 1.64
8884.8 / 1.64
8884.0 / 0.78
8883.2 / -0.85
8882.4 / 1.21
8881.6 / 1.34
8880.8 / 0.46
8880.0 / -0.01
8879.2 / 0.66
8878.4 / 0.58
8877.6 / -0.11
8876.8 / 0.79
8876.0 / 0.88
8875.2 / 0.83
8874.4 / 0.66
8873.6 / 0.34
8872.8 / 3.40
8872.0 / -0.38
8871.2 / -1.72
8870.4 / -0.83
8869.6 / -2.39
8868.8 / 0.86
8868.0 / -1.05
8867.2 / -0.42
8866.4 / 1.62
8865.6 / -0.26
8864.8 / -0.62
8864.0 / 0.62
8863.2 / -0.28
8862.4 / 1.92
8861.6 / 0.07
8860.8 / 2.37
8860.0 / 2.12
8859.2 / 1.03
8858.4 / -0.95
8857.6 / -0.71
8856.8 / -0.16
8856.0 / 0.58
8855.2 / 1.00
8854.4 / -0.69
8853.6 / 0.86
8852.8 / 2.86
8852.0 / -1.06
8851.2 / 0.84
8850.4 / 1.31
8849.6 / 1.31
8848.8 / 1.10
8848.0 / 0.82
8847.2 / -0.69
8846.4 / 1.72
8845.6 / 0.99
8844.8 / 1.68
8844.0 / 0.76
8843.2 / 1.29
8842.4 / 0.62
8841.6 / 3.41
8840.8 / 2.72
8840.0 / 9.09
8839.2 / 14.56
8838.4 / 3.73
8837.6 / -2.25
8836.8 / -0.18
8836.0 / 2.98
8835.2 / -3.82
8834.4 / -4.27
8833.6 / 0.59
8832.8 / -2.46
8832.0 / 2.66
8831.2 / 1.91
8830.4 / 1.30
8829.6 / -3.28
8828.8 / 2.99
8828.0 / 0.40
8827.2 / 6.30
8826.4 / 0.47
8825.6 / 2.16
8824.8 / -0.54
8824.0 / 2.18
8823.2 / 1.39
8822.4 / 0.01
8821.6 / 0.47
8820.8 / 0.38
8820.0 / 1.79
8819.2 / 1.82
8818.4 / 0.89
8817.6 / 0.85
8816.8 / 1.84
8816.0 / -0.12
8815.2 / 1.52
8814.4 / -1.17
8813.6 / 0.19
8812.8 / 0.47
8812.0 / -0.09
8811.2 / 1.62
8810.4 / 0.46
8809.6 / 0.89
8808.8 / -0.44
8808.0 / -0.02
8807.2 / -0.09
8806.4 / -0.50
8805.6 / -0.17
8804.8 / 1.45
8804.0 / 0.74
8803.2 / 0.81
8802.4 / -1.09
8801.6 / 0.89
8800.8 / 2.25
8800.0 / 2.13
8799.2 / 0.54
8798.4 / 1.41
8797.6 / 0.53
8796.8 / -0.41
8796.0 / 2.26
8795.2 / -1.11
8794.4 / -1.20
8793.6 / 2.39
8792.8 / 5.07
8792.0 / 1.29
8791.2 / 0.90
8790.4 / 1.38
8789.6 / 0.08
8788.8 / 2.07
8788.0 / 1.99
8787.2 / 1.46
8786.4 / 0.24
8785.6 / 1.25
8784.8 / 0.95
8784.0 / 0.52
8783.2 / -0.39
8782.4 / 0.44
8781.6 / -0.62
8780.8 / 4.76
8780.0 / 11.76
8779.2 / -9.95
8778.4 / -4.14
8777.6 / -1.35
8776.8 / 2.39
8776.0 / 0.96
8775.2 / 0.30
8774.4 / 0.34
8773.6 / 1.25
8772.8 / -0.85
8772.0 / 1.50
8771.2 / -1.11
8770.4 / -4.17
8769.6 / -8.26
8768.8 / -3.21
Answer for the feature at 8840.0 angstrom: [O III]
